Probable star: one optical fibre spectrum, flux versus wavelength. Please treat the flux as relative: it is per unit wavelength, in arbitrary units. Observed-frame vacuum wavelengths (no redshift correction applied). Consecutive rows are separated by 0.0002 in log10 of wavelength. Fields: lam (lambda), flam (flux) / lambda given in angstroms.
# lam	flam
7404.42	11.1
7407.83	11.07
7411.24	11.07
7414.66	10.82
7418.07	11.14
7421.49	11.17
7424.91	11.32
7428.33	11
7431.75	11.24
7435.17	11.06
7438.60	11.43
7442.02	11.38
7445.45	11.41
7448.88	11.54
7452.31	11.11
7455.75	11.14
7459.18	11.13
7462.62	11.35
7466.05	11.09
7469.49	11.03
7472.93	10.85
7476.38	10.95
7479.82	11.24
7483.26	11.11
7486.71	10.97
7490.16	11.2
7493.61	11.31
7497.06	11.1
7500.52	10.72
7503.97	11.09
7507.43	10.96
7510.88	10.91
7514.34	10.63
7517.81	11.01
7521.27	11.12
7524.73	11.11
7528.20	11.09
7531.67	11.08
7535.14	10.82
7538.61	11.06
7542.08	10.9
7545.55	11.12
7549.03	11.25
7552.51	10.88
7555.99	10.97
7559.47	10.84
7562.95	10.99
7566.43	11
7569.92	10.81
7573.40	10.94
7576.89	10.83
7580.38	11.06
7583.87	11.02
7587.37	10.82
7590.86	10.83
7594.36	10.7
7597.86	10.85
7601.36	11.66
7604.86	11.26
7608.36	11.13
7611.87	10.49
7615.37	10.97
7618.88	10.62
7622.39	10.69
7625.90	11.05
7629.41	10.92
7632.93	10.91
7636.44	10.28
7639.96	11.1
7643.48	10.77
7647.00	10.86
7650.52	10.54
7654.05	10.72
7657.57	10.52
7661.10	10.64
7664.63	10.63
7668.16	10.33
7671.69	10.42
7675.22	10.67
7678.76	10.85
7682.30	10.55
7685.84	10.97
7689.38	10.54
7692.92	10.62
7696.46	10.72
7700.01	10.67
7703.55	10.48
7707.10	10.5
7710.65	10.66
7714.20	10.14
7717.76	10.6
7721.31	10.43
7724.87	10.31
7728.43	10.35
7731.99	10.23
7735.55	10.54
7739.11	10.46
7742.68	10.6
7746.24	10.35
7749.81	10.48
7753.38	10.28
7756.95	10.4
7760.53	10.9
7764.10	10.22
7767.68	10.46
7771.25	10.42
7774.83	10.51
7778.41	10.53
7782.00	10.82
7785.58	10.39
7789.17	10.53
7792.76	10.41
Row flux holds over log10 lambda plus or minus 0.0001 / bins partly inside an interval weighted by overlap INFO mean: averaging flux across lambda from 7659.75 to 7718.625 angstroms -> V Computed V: 10.6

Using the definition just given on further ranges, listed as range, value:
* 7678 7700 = 10.7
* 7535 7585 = 11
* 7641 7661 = 10.7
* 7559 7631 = 10.9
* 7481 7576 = 11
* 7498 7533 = 11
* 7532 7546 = 11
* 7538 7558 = 11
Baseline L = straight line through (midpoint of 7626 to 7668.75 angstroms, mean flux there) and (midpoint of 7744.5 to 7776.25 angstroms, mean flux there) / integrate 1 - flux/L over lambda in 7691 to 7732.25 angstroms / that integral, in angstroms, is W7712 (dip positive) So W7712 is 0.3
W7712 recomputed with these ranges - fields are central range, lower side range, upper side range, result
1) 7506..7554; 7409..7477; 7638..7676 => -0.2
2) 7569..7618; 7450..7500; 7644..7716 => -0.6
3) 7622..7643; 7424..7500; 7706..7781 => -0.2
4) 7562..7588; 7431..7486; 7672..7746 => -0.1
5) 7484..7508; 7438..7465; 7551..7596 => 0.2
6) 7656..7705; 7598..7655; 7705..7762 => 0.2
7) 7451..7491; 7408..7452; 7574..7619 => 0.2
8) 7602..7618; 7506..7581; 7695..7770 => -0.3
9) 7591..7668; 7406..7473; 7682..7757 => -0.7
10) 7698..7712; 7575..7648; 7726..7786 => 0.1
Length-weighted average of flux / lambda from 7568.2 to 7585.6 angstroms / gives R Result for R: 10.9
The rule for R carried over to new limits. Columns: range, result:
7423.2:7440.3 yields 11.2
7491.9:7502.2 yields 11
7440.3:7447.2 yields 11.4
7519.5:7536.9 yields 11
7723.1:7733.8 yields 10.3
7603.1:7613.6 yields 11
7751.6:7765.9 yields 10.4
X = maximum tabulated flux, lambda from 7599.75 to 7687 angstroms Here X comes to 11.66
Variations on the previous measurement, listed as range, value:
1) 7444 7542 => 11.54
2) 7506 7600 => 11.25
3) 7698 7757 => 10.67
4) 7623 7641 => 11.1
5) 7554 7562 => 10.97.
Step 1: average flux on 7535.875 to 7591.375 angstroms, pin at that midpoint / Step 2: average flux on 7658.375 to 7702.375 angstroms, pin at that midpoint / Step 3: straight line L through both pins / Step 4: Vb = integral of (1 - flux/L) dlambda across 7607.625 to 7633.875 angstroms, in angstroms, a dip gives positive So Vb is -0.1 angstroms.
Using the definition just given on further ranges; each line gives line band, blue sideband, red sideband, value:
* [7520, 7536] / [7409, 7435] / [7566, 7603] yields -0.07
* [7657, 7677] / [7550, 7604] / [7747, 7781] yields 0.35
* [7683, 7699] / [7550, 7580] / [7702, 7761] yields -0.21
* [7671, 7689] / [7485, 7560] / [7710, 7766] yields -0.19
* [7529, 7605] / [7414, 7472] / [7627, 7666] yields -0.50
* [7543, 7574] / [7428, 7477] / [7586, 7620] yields 0.11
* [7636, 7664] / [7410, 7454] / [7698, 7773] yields -0.08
